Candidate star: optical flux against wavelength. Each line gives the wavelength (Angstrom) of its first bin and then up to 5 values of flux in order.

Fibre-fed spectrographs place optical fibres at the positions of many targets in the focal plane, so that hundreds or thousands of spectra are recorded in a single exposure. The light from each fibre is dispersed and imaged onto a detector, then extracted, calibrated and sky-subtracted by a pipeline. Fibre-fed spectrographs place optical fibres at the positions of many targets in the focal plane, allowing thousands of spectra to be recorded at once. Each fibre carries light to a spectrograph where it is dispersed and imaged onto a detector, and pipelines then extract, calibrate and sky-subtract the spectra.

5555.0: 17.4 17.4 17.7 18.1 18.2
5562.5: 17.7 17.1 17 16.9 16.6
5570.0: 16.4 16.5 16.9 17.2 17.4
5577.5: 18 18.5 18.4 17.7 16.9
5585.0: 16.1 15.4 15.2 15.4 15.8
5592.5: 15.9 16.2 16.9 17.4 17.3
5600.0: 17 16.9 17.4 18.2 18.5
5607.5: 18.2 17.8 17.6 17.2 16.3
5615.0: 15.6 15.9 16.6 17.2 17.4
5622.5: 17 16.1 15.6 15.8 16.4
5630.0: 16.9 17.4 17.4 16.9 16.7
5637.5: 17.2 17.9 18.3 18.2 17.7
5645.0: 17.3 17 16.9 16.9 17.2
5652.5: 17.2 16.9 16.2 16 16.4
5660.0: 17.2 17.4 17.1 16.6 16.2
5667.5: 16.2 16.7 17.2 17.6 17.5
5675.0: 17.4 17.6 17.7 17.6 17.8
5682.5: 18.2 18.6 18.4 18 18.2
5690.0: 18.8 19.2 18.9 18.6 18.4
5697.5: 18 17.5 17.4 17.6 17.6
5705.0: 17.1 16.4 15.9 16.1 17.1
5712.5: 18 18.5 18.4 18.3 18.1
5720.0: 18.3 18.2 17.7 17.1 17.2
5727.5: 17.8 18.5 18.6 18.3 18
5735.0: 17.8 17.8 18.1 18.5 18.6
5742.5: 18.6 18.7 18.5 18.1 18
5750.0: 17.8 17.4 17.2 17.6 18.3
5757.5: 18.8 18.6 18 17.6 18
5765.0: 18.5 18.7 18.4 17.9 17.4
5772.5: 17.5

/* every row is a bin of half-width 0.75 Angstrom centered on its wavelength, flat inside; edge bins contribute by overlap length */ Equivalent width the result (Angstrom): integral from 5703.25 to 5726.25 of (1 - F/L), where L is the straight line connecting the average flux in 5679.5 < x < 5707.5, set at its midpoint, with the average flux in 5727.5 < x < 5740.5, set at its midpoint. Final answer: 0.8 Angstrom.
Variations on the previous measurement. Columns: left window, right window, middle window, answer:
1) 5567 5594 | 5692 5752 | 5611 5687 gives 1.0 Angstrom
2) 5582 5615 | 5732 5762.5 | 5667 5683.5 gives 0.0 Angstrom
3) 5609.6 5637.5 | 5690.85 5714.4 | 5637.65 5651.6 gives -0.4 Angstrom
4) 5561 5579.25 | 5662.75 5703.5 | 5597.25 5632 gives 0.9 Angstrom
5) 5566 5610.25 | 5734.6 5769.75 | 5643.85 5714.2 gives 1.0 Angstrom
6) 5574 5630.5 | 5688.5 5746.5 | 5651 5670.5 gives 0.8 Angstrom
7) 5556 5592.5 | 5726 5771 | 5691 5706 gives -0.1 Angstrom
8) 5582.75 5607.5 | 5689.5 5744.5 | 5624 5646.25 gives 0.0 Angstrom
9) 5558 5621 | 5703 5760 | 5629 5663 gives 0.4 Angstrom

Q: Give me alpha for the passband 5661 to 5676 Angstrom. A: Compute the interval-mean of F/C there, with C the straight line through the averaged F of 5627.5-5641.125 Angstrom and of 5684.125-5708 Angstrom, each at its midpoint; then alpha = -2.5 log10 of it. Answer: 0.04 mag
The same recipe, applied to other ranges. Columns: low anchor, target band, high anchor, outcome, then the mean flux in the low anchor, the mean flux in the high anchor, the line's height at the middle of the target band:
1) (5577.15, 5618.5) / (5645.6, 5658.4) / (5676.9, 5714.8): 0.04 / 16.9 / 17.8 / 17.4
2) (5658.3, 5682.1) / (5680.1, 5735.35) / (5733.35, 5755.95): -0.02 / 17.2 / 18.1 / 17.6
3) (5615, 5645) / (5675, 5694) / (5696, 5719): -0.05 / 17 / 17.5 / 17.3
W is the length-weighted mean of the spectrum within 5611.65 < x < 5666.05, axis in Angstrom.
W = 16.9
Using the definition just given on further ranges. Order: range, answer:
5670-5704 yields 18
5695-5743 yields 17.8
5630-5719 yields 17.5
